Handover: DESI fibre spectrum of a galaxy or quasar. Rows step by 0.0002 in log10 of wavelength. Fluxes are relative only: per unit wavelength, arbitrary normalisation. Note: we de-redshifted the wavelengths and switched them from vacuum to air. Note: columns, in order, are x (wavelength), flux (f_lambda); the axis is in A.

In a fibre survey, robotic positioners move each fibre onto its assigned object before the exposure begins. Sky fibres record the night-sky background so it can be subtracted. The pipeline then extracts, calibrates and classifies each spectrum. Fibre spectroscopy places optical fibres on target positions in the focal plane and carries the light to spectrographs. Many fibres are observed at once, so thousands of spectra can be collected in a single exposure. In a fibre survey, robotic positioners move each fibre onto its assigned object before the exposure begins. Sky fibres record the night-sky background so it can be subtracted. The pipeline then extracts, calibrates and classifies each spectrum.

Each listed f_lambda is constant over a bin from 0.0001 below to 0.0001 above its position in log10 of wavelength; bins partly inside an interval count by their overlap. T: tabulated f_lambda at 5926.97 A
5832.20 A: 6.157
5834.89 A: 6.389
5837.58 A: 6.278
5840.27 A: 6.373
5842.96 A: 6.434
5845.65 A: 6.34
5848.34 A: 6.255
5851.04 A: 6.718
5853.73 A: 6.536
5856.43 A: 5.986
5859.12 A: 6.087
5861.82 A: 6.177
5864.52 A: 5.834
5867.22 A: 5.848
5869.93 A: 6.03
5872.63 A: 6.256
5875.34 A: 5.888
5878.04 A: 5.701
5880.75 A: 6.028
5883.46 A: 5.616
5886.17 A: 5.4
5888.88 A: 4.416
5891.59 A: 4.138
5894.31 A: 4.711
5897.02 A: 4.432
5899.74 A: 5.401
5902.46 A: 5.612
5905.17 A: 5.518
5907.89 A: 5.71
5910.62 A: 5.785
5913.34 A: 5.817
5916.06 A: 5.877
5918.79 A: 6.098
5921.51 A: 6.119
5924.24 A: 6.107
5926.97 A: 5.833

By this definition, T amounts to 5.833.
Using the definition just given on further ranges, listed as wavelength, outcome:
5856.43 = 5.986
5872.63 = 6.256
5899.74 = 5.401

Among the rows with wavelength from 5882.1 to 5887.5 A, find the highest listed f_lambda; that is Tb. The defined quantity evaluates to 5.616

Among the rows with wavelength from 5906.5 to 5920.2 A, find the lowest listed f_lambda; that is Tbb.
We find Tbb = 5.71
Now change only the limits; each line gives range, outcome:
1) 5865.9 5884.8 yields 5.616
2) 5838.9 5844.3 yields 6.373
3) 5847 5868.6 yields 5.834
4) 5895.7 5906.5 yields 4.432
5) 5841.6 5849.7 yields 6.255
